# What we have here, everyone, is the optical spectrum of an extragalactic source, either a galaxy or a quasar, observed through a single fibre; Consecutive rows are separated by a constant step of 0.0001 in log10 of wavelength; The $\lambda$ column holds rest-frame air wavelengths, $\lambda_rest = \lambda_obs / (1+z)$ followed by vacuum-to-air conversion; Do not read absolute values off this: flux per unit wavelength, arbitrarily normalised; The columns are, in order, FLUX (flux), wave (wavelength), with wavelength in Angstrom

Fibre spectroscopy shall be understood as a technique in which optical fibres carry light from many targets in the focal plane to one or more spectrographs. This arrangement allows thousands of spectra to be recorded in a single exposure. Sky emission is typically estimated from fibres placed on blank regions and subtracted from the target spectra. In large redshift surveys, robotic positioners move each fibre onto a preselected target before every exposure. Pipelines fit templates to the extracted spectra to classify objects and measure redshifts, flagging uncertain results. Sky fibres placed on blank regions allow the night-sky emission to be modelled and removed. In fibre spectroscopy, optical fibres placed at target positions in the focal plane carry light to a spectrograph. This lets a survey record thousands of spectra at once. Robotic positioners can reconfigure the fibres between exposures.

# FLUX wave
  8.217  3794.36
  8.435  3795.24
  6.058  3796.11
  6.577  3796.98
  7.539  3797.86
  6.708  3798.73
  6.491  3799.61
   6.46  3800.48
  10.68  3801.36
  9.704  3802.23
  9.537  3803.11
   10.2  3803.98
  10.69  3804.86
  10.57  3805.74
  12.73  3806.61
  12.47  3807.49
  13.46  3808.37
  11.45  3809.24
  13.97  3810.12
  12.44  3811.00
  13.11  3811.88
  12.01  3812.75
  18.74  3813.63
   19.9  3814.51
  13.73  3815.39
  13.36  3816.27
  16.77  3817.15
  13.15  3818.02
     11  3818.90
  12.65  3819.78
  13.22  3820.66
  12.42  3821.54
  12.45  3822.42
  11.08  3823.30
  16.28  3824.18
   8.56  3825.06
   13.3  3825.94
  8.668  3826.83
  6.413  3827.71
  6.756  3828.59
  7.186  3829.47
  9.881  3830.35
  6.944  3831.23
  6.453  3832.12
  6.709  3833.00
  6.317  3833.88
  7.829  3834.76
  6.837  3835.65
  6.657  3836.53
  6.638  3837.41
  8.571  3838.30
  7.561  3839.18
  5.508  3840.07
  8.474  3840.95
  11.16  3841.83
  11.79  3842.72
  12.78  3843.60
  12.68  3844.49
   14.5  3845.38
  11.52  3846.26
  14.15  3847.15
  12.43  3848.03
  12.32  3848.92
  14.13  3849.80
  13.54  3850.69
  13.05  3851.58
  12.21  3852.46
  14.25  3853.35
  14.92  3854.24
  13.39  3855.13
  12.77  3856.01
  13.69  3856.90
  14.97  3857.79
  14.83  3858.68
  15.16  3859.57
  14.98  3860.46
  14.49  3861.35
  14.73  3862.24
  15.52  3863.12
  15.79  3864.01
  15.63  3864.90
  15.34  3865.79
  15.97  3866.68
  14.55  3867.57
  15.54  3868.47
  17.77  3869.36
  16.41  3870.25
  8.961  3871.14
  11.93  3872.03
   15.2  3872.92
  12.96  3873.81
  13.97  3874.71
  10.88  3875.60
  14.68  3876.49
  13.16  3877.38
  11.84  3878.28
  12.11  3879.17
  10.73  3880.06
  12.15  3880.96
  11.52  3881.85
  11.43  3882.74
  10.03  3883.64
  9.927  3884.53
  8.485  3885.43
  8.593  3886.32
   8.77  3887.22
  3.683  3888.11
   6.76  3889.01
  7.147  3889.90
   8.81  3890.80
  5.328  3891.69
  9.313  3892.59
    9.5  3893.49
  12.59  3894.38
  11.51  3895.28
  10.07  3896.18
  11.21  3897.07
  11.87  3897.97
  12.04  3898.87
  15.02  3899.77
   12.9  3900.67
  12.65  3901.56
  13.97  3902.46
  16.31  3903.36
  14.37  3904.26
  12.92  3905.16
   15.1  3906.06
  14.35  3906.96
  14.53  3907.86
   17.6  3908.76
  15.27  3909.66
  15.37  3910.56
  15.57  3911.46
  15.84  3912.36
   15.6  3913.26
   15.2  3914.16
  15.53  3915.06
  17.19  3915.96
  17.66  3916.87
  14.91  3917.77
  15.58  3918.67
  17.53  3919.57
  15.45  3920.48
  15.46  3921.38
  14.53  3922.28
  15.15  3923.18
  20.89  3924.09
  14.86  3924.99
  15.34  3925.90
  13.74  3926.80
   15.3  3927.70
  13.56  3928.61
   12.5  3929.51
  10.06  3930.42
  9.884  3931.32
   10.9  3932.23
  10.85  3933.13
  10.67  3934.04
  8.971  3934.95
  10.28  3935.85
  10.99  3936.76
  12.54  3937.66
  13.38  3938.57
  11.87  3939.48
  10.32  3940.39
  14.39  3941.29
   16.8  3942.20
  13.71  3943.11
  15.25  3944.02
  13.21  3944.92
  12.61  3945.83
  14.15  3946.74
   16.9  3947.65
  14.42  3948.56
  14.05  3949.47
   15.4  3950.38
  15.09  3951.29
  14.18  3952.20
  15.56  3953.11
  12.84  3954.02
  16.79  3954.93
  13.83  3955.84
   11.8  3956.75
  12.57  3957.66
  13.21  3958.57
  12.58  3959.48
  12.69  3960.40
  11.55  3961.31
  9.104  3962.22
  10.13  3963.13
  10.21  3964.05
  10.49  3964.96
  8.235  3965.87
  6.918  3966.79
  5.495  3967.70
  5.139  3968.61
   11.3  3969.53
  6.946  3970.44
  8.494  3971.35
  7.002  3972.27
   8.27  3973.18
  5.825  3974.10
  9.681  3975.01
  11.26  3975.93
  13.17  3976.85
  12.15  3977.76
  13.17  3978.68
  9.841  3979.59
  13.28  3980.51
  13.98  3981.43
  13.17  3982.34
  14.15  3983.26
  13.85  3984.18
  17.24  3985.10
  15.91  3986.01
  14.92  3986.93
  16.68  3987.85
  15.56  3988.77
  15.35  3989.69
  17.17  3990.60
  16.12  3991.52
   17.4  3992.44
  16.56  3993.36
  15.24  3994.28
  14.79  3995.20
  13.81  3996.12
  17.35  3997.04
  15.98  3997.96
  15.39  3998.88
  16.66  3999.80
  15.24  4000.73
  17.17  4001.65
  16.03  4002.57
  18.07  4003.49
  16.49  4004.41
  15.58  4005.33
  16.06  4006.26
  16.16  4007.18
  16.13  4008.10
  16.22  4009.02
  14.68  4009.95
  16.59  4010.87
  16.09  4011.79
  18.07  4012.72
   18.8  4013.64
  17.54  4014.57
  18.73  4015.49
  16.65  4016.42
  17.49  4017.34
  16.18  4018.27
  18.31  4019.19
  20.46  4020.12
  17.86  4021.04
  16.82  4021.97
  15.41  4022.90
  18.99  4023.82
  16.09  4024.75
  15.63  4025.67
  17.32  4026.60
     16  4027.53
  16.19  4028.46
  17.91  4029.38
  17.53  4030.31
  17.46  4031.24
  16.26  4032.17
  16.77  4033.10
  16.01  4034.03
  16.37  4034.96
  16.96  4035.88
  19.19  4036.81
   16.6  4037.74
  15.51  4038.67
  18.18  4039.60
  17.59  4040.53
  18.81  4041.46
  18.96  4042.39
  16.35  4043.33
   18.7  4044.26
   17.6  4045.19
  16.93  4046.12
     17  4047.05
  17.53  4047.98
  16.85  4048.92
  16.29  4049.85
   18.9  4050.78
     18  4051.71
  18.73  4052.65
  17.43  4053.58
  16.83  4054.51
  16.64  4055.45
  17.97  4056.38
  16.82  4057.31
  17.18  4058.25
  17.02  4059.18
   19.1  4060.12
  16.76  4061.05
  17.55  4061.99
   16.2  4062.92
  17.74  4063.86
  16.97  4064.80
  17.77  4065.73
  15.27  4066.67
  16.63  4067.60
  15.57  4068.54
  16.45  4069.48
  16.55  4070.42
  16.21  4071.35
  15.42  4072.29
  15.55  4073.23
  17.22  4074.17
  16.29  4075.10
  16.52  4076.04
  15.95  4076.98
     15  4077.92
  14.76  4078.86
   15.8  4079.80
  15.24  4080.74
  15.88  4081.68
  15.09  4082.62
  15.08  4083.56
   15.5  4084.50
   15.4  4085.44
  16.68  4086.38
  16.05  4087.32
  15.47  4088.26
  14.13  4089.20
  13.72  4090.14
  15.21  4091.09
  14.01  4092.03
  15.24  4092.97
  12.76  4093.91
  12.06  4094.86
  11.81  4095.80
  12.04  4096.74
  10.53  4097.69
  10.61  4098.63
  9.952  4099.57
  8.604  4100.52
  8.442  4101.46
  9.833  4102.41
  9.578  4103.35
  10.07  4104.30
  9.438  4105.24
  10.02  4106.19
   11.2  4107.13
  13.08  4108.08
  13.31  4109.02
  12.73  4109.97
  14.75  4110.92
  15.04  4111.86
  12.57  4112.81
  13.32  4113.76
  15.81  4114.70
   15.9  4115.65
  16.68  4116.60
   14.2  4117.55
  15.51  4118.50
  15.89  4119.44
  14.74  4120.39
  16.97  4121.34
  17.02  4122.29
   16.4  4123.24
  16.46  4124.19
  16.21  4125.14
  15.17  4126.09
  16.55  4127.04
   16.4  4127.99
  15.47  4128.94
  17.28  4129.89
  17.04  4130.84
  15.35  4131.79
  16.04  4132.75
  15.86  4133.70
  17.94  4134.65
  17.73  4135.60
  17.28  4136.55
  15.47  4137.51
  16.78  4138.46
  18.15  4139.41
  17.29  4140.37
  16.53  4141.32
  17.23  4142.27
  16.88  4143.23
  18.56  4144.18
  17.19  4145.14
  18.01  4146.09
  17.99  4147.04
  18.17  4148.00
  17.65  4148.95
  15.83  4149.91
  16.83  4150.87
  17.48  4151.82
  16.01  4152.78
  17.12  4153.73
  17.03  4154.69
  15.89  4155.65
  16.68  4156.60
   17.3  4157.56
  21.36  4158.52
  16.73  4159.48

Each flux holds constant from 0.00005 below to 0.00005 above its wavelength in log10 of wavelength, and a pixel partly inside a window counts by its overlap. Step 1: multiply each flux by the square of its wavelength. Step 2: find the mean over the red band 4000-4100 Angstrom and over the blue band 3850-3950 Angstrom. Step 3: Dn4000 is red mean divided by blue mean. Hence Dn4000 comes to 1.3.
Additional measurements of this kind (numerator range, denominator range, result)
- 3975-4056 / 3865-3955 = 1.31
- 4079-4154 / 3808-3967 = 1.33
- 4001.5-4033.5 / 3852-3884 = 1.33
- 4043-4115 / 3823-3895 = 1.47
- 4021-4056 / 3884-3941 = 1.43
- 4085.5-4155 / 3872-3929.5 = 1.28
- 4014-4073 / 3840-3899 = 1.53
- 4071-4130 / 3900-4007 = 1.12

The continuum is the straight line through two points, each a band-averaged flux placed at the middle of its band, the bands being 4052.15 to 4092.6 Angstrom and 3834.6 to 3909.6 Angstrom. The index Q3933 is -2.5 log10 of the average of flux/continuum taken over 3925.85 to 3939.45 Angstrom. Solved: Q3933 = 0.136 mag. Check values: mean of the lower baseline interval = 12.2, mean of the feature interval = 11.8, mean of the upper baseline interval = 16.2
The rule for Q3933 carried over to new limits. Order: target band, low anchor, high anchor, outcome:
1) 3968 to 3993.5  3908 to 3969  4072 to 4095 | 0.11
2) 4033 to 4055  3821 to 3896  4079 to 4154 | -0.24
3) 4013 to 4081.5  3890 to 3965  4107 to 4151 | -0.14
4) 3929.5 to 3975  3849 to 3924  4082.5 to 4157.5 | 0.19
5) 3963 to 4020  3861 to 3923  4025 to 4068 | 0.13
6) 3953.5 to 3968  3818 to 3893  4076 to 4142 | 0.13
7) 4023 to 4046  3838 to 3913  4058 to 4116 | -0.23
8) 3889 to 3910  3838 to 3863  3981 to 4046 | 0.14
